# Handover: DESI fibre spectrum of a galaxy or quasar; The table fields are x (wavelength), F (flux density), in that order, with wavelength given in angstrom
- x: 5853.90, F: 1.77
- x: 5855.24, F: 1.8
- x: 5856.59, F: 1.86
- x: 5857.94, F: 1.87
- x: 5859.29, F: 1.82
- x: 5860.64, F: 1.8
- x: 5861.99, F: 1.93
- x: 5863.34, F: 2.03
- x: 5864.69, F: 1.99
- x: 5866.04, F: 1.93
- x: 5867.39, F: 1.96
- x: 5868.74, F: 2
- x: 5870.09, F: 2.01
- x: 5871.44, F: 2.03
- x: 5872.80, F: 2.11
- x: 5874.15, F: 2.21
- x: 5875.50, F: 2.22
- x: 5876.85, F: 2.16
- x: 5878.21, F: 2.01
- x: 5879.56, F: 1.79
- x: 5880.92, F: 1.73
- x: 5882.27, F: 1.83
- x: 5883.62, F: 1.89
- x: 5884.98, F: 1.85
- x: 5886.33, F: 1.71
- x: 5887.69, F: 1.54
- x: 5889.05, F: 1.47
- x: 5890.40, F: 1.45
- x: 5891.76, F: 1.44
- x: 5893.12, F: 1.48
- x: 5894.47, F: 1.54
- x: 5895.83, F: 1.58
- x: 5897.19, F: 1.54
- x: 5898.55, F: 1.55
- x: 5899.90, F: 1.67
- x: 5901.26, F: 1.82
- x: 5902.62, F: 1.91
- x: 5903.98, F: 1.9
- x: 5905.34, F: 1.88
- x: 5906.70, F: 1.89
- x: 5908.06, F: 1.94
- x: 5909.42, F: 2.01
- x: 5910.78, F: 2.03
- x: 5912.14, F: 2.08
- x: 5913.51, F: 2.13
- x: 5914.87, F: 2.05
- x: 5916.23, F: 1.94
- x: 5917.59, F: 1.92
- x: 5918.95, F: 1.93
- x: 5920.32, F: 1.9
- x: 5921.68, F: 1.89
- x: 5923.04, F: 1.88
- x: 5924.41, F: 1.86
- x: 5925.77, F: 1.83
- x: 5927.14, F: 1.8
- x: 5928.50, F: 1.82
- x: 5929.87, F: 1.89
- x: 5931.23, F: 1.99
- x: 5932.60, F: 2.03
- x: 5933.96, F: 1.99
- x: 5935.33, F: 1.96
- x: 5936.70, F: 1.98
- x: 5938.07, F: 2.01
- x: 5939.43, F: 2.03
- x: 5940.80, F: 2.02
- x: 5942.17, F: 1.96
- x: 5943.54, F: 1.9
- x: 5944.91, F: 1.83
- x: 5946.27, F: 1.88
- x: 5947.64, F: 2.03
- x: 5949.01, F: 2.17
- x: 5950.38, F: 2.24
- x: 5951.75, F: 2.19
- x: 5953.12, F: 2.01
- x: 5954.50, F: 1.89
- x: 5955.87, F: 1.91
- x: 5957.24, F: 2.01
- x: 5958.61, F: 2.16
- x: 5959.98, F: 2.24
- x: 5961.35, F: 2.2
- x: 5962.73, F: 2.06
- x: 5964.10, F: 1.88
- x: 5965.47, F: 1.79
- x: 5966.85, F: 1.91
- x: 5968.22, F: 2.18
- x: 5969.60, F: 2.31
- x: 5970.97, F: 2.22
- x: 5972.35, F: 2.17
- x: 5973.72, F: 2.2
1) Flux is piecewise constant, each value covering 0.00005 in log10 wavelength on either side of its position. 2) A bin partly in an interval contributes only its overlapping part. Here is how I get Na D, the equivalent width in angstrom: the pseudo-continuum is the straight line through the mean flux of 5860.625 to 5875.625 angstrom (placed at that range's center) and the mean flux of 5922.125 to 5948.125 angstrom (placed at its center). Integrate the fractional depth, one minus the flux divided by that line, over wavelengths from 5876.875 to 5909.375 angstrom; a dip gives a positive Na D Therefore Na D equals 4.2 angstrom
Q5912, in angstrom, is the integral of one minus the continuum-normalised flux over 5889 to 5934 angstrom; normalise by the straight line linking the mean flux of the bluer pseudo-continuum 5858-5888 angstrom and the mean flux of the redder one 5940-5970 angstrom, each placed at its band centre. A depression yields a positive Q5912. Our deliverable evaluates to 3.5 angstrom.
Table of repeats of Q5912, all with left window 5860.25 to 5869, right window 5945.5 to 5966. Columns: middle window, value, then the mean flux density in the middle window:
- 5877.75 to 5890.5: 1.5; 1.74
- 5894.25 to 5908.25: 1.7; 1.75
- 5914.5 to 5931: 1.0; 1.89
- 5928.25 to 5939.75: 0.3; 1.97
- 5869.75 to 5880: -0.6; 2.08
